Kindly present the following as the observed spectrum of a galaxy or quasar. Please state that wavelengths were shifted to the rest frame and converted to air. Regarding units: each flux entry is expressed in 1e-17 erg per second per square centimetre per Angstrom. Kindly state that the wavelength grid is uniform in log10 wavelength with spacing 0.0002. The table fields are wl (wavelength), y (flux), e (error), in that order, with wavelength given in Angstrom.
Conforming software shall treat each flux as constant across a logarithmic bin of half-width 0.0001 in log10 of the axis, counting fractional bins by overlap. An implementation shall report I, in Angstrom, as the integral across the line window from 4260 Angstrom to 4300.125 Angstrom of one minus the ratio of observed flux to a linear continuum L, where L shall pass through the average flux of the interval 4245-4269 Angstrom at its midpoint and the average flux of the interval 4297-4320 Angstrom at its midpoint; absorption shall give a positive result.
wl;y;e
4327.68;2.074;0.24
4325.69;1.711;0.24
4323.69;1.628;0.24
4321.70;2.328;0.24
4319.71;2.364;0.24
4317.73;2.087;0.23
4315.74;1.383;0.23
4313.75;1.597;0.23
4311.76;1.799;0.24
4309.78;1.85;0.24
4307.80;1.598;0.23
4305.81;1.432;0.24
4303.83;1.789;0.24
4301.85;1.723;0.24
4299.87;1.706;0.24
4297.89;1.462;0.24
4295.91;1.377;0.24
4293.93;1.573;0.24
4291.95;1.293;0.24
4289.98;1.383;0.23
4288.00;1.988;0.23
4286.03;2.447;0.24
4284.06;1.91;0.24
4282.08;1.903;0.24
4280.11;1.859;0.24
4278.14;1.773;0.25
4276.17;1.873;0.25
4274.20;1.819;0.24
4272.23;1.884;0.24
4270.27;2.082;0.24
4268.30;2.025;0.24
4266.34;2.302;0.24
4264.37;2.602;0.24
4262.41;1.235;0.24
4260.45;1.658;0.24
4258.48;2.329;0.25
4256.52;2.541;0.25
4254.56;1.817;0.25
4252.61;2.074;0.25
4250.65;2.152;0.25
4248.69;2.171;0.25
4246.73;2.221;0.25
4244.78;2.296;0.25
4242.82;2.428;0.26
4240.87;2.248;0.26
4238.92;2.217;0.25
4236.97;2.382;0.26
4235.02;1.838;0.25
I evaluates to 2.3 Angstrom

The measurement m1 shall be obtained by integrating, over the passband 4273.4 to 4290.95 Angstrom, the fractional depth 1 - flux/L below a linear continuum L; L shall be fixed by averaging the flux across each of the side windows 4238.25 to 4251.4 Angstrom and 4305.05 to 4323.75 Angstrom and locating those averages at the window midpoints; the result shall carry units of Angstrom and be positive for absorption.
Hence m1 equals 1.16 Angstrom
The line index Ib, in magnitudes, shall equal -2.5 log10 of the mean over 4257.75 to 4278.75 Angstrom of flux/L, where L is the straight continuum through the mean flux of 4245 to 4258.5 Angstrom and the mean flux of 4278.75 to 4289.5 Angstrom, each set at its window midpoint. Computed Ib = 0.06 mag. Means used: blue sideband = 2.18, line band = 1.96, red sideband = 1.98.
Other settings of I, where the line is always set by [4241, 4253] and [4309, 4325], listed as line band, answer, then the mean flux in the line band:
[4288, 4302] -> 3.3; 1.52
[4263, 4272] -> -0.2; 2.18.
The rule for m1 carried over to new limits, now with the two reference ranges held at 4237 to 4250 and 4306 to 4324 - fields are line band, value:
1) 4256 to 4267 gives 0.4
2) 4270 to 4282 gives 1.2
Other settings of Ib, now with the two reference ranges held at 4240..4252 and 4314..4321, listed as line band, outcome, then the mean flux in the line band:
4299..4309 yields 0.199 mag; 1.65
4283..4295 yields 0.167 mag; 1.76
